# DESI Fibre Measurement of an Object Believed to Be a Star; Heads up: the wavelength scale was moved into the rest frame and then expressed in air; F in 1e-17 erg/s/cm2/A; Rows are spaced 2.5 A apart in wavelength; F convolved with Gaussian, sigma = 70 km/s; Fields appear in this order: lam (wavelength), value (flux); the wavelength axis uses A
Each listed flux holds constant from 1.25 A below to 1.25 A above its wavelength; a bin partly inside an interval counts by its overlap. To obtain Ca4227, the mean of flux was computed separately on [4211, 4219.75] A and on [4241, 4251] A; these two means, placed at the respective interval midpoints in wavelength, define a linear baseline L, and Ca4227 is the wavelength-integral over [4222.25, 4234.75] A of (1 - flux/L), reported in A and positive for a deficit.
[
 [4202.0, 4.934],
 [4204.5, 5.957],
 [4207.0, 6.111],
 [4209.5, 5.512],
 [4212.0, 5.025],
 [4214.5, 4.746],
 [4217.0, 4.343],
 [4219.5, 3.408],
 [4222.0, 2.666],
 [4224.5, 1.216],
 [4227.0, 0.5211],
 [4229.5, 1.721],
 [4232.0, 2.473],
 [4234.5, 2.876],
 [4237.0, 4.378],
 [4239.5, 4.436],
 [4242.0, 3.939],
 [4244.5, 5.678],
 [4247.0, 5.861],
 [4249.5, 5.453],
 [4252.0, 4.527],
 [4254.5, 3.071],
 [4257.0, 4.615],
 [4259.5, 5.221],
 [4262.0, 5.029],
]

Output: 8.0 A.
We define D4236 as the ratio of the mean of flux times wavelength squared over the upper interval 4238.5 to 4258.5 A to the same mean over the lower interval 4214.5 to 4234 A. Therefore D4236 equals 1.9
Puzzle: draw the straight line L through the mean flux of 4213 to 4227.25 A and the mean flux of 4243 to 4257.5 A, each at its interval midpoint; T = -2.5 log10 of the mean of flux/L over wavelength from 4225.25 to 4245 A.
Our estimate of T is 0.29 mag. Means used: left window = 3.02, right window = 4.86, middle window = 3.11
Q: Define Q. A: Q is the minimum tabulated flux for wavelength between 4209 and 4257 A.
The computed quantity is 0.5211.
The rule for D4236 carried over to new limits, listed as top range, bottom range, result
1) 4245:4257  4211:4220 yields 1.09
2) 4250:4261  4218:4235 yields 2.12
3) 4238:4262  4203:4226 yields 1.13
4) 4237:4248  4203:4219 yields 0.96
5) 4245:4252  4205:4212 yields 0.98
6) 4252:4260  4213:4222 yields 1.09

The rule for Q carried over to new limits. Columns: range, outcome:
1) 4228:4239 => 1.721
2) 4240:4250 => 3.939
